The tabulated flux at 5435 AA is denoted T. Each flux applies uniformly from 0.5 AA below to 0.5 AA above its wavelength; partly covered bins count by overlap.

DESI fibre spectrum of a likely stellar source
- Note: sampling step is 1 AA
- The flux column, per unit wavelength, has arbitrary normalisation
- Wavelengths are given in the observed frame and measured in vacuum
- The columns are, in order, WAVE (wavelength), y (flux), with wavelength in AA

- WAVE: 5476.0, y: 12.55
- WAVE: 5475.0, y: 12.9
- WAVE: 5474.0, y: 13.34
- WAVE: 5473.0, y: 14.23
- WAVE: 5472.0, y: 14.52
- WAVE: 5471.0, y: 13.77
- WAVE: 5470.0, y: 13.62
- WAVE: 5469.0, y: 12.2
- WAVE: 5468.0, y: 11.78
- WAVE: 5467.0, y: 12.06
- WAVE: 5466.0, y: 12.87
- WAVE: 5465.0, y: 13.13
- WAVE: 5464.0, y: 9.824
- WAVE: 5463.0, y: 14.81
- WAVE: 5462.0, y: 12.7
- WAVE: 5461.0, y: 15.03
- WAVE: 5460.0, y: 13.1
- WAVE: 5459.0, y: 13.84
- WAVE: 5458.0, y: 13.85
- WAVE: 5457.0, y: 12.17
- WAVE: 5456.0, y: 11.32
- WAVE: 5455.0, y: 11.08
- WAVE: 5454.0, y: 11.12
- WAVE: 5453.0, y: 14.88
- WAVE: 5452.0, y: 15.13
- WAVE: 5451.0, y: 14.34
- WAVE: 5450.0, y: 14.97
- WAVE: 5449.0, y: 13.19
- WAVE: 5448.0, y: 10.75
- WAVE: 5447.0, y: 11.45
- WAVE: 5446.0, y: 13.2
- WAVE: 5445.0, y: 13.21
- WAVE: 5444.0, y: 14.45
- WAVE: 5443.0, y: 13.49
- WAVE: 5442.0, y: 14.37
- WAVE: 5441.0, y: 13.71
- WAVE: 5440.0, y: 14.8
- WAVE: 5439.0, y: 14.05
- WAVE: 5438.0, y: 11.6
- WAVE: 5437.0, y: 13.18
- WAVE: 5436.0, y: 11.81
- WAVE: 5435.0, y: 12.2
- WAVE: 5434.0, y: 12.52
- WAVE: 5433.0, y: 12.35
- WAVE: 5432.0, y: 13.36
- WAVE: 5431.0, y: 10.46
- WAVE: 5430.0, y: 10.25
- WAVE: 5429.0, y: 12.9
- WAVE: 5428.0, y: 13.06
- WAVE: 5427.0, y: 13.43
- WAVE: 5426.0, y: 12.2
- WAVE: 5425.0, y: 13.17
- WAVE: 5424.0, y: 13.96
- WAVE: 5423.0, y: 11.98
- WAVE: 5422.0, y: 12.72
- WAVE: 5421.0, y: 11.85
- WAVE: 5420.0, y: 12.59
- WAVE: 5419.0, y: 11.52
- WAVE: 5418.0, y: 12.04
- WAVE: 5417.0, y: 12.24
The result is 12.2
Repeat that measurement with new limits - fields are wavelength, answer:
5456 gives 11.32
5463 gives 14.81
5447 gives 11.45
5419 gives 11.52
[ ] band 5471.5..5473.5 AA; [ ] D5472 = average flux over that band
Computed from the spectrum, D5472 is 14.4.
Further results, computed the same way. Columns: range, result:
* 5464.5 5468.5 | 12.5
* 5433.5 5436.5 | 12.2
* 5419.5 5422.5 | 12.4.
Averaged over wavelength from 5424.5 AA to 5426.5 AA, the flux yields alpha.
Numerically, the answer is 12.7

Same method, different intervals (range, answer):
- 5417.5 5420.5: 12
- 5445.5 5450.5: 12.7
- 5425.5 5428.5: 12.9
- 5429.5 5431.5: 10.4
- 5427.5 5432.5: 12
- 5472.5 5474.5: 13.8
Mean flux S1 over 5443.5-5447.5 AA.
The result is 13.1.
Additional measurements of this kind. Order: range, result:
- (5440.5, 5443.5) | 13.9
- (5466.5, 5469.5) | 12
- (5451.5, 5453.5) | 15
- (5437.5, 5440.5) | 13.5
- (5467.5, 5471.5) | 12.8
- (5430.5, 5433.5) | 12.1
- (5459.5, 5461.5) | 14.1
